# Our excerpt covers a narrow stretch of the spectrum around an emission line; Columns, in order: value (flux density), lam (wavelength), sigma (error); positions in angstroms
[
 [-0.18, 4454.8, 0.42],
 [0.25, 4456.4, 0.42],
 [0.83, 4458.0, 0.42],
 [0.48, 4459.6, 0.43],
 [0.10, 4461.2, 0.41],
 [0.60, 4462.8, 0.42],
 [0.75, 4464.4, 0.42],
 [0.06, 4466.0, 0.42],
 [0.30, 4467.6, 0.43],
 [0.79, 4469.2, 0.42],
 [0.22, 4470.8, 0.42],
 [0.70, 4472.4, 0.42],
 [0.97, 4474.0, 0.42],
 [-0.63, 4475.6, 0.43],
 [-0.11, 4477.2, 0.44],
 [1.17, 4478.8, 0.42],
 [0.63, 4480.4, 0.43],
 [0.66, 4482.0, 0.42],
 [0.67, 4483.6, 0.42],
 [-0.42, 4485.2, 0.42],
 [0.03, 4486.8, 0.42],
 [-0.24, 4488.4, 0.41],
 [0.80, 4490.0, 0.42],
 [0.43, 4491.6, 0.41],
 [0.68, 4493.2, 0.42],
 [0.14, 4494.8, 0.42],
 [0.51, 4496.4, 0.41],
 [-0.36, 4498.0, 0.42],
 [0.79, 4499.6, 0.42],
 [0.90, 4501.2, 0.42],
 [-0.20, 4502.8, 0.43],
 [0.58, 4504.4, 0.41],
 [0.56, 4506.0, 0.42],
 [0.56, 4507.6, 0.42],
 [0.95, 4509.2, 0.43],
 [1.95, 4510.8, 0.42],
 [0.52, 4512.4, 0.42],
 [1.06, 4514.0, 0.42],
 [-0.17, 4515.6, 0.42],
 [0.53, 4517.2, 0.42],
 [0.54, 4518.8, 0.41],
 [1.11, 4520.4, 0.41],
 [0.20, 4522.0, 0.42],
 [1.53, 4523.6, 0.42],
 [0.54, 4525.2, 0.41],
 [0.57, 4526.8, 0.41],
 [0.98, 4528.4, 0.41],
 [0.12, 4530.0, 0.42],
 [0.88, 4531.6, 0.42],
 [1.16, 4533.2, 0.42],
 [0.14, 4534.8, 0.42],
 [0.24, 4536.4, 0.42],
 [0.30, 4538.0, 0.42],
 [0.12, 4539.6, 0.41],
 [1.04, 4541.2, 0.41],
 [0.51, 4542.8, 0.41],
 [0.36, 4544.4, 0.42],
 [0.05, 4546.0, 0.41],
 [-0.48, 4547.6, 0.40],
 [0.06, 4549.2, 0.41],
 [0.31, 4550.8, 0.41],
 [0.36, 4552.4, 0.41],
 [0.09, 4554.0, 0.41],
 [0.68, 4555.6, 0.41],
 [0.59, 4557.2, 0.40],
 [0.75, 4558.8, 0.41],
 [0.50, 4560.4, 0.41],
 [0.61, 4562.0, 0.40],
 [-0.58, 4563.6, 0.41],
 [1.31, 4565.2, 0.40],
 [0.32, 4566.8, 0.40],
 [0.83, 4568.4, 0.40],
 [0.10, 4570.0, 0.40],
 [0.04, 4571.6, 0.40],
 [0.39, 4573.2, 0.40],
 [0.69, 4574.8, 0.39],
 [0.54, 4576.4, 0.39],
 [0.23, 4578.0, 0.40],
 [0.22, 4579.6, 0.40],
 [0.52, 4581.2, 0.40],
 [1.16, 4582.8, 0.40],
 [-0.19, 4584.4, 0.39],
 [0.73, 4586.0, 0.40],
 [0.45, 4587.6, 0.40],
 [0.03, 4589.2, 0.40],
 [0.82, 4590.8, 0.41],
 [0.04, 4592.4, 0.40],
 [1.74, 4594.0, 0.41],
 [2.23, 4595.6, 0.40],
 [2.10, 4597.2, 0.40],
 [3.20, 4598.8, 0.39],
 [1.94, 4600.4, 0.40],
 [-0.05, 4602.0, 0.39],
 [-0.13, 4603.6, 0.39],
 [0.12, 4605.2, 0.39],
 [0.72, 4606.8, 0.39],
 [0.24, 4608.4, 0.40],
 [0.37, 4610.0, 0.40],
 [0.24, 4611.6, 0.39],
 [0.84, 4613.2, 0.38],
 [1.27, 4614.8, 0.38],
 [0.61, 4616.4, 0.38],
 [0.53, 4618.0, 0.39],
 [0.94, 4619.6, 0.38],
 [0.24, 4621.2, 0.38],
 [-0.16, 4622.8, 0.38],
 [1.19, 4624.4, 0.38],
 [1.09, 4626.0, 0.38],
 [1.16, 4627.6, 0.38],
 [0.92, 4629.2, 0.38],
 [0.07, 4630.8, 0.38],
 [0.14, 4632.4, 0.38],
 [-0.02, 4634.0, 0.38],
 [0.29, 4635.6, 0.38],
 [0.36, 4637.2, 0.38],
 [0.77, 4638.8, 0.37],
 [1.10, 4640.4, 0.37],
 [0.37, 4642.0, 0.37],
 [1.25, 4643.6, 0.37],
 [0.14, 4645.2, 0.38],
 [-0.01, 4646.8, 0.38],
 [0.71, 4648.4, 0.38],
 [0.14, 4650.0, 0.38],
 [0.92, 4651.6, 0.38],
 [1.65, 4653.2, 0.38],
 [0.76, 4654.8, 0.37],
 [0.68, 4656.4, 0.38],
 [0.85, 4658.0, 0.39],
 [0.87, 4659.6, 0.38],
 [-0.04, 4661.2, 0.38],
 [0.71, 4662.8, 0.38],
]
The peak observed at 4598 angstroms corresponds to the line [O II] 3727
